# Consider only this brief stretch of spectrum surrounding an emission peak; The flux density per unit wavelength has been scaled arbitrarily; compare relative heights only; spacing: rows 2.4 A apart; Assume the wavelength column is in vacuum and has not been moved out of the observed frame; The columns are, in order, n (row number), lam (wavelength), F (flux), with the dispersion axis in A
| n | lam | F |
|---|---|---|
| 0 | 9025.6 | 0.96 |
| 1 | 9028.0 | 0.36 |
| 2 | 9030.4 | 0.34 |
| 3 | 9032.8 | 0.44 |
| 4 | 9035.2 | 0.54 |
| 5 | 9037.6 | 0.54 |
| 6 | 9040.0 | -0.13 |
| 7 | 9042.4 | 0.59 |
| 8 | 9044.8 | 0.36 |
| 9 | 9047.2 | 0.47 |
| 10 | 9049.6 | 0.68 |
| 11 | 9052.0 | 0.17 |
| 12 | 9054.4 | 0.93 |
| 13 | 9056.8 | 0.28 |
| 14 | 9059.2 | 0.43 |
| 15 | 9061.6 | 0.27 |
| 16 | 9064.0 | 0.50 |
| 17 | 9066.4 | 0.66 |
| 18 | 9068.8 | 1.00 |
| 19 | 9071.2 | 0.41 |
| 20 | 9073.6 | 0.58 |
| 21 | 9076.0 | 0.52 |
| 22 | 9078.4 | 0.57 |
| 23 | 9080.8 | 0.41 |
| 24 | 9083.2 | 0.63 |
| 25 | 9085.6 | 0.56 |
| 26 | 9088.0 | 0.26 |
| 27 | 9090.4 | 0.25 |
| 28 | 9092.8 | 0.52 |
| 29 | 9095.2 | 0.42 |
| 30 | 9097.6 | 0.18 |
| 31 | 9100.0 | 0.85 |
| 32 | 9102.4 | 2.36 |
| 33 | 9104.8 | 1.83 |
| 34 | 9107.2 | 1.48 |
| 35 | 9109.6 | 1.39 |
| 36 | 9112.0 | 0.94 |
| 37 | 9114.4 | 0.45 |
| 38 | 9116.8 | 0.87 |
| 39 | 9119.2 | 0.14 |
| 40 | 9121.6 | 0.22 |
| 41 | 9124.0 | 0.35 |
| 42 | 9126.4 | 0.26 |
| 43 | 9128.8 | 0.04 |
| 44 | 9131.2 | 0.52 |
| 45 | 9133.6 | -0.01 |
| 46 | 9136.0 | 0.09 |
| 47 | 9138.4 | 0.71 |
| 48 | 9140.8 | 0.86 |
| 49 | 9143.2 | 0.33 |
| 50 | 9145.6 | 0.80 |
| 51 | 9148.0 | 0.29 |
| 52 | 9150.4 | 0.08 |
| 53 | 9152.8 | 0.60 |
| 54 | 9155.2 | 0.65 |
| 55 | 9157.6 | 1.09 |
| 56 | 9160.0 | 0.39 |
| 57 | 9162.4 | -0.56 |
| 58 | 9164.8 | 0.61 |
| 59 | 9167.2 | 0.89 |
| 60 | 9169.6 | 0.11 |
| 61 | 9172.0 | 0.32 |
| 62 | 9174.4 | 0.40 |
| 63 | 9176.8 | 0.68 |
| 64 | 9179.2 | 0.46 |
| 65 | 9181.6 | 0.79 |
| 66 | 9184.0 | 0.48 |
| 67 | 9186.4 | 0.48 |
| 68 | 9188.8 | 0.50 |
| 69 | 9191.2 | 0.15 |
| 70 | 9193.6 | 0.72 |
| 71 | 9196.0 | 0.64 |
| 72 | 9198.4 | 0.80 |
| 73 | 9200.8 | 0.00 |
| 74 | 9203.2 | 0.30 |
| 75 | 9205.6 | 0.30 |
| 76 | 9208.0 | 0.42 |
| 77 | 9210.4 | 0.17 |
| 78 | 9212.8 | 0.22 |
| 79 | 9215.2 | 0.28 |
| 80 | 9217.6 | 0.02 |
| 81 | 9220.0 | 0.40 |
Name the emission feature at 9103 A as H-beta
